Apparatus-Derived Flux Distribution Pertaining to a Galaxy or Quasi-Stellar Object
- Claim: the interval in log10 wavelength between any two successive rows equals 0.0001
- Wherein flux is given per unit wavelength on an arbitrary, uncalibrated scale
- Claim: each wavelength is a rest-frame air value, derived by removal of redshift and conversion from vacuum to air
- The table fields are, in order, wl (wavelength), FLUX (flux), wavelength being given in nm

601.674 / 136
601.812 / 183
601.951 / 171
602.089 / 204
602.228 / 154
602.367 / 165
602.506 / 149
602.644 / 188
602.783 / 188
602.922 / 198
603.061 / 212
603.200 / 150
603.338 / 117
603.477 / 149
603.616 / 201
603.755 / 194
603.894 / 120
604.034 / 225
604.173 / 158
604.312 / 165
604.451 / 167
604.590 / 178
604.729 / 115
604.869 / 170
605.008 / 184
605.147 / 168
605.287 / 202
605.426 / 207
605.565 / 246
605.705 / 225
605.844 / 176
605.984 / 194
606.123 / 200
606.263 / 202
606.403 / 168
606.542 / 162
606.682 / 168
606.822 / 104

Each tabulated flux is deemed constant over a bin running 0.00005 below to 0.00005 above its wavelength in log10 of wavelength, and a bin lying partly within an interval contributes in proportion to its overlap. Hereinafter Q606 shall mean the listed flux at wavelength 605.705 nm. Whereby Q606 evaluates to 225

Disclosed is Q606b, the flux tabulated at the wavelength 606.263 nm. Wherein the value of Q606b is 202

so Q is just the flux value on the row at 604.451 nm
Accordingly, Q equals 167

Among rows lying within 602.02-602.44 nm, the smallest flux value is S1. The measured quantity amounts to 154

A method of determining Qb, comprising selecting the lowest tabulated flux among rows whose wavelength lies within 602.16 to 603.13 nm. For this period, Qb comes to 149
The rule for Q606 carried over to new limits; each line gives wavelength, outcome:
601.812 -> 183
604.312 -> 165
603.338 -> 117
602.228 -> 154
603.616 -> 201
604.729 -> 115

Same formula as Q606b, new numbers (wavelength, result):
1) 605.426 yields 207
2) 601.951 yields 171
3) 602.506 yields 149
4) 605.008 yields 184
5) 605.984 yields 194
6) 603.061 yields 212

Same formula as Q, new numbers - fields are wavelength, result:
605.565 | 246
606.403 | 168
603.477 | 149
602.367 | 165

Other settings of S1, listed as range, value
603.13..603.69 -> 117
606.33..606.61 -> 162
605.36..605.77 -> 207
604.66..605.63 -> 115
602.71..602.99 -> 188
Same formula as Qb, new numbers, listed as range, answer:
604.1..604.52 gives 158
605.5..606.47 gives 168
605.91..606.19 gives 194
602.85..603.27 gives 150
